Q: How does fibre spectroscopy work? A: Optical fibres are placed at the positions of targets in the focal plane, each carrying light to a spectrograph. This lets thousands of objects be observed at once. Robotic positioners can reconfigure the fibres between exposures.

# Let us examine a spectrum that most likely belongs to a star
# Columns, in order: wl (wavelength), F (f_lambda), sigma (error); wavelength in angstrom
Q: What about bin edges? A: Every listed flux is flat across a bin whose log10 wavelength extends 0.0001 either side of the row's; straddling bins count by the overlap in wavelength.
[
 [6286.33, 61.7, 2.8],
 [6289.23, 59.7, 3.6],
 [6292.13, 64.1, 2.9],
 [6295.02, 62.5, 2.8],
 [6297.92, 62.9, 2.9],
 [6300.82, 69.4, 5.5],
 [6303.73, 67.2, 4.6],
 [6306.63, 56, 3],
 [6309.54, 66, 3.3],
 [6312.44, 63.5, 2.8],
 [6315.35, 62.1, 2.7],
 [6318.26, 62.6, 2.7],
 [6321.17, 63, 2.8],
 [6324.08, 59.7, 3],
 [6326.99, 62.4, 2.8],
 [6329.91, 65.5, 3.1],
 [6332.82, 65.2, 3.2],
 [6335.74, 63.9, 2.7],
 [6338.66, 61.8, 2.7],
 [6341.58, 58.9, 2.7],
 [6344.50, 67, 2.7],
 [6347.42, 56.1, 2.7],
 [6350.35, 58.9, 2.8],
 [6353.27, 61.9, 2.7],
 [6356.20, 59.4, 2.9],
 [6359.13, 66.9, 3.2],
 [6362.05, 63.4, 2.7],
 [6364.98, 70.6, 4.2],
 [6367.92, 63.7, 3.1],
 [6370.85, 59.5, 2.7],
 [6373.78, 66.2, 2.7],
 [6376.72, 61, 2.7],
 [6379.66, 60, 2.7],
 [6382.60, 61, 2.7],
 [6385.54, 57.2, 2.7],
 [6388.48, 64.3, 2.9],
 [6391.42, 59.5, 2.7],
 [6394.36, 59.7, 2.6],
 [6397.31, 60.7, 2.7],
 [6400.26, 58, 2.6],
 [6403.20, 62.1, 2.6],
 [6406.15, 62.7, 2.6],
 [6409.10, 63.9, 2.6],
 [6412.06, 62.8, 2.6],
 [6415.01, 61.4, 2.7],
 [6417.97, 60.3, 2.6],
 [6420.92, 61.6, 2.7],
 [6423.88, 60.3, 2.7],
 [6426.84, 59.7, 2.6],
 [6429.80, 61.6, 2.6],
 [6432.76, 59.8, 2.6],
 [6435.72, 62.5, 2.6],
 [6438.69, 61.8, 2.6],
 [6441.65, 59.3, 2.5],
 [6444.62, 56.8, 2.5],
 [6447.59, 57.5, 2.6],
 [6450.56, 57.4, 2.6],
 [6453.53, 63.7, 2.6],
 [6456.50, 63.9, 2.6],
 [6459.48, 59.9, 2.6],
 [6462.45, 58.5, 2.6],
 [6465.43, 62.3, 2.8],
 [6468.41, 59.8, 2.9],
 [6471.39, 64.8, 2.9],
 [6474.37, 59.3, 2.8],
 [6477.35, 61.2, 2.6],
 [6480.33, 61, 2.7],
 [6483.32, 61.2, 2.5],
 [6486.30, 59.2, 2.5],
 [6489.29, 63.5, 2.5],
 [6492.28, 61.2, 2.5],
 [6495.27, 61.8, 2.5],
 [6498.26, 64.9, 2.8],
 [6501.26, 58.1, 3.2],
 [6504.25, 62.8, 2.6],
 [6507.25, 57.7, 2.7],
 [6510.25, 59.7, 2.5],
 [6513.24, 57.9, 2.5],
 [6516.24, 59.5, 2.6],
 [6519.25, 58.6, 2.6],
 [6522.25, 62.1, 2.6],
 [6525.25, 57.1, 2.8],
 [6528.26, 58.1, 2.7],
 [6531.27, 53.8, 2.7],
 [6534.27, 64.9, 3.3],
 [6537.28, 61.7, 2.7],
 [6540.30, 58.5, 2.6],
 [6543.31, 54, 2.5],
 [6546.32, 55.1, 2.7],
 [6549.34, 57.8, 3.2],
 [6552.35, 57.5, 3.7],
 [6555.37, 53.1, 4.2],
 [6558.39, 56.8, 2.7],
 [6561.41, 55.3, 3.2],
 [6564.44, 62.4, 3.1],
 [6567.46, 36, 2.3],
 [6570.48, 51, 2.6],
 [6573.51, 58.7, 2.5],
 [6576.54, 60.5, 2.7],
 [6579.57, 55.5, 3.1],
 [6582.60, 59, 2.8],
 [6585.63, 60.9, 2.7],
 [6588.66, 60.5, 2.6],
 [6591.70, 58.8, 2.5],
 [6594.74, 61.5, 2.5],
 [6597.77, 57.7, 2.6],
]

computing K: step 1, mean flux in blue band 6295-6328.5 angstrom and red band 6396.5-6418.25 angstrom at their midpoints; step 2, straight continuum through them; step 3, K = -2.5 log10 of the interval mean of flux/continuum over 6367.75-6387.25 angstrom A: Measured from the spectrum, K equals 0.02 mag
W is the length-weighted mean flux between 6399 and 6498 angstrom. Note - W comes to 61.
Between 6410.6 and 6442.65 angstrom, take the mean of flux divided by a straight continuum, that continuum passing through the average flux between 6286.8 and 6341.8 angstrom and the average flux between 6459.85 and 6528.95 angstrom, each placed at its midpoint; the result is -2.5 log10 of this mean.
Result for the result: 0.007 mag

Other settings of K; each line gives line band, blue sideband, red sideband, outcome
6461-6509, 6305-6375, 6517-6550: -0.03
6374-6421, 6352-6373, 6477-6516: 0.03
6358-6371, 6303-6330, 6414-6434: -0.06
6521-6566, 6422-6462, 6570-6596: 0.02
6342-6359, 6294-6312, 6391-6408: 0.02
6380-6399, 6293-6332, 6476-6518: 0.03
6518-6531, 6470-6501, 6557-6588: 0.01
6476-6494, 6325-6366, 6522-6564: -0.04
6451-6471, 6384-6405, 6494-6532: -0.03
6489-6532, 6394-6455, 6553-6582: -0.05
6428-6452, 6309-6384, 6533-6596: 0.01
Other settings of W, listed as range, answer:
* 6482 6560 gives 59.1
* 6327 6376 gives 63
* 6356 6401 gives 62.1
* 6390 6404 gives 59.9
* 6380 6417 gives 61.1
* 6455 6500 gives 61.5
